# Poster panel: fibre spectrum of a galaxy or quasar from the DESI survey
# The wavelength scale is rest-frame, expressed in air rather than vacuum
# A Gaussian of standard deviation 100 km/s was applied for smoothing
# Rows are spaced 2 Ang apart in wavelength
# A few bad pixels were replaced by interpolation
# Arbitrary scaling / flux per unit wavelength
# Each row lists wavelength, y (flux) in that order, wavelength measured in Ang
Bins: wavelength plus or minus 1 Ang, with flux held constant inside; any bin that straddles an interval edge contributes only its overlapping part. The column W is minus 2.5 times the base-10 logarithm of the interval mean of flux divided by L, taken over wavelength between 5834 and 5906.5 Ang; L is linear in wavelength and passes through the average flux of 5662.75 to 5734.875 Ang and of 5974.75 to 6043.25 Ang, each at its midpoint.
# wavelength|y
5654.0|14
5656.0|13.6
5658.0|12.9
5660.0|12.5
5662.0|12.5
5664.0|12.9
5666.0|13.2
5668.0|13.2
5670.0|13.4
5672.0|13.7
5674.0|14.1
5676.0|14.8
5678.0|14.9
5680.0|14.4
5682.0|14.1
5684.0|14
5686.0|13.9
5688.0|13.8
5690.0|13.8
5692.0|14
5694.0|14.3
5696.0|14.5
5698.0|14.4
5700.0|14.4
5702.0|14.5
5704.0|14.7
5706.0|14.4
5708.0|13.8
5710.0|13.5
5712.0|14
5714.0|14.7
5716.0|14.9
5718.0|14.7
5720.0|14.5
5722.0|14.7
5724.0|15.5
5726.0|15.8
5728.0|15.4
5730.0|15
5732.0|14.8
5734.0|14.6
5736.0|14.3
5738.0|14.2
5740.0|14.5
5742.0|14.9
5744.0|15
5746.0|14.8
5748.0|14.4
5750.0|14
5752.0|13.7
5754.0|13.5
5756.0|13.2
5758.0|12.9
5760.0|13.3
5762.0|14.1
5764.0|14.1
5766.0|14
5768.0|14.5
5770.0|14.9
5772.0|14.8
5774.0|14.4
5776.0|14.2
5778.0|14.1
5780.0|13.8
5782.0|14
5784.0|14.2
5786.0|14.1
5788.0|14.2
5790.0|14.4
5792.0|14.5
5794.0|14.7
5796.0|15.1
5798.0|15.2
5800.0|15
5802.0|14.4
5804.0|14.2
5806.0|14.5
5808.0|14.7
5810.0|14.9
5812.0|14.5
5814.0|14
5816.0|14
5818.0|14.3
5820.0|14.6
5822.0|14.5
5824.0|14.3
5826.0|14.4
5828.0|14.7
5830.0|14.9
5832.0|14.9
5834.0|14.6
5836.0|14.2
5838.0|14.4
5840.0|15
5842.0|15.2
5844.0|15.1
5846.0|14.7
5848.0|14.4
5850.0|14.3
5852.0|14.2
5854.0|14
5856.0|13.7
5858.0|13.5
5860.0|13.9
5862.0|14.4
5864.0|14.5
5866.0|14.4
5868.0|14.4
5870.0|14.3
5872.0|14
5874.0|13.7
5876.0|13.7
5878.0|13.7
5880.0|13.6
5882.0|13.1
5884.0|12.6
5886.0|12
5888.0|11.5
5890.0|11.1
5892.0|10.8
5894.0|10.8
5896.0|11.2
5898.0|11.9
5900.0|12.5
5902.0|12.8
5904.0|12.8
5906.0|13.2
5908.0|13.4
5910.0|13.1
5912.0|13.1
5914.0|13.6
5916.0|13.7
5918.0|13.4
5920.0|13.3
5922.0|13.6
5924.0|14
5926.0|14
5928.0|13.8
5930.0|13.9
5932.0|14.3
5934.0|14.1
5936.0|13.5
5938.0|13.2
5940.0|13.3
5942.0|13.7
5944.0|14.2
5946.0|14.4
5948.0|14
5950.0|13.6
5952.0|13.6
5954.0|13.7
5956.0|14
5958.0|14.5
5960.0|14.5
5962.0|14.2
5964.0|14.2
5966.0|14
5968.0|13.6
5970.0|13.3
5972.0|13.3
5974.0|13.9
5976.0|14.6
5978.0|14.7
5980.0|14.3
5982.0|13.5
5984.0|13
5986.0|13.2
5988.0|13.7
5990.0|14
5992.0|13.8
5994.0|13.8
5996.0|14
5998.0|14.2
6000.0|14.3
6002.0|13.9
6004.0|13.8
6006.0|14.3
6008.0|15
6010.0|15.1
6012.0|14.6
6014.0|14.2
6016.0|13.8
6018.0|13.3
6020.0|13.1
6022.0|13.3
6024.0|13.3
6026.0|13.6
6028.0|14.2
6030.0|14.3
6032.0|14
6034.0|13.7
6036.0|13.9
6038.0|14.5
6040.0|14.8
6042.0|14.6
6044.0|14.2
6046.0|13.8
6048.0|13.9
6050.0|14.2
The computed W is 0.05 mag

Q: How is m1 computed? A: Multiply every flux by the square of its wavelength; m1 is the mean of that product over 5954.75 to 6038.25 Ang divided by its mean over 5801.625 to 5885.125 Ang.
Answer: 1.03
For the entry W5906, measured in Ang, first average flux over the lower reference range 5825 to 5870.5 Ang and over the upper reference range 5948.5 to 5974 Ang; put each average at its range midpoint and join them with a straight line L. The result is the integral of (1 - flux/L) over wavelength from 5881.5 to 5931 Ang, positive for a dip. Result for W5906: 4.8 Ang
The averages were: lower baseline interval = 14.4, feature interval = 12.8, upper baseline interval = 13.9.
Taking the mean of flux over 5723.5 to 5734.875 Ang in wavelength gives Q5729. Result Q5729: 15.2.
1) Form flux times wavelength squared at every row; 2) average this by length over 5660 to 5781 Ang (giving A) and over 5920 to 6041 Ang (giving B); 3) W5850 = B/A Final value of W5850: 1.07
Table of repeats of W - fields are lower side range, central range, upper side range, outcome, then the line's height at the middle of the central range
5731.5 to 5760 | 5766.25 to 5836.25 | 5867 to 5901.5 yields -0.07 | 13.6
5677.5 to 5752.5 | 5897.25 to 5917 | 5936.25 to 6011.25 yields 0.09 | 14.1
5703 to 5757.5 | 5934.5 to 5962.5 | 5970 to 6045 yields 0.02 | 14.1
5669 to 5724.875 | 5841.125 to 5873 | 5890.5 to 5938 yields -0.07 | 13.4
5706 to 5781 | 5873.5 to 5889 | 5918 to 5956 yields 0.08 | 14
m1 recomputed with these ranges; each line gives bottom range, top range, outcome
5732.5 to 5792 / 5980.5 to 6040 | 1.07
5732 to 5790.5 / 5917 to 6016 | 1.05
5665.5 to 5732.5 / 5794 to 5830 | 1.05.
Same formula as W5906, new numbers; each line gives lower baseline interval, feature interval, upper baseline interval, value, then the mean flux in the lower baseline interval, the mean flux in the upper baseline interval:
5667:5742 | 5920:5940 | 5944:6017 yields 0.5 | 14.4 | 14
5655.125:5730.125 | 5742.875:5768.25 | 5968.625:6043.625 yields 0.3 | 14.1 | 14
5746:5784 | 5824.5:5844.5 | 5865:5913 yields -2.1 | 14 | 12.8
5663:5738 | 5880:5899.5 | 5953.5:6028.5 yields 3.2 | 14.3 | 13.9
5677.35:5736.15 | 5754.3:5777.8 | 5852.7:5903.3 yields -0.1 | 14.5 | 13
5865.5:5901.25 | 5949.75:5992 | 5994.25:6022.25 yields -0.7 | 12.7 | 14.1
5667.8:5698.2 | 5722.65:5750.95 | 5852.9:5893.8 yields -1.9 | 14.1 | 13.3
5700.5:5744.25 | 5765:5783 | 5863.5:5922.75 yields -0.2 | 14.6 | 13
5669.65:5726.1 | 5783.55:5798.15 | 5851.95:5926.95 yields -0.8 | 14.3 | 13.2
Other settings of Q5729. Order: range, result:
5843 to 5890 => 13.8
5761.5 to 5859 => 14.4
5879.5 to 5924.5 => 12.6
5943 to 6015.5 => 14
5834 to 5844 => 14.7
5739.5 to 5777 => 14.2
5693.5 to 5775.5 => 14.4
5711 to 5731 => 14.9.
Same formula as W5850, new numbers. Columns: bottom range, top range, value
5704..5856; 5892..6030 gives 1.01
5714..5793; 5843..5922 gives 0.97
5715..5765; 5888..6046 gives 1.02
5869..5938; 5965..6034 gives 1.10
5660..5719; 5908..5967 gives 1.07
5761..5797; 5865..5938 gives 0.96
